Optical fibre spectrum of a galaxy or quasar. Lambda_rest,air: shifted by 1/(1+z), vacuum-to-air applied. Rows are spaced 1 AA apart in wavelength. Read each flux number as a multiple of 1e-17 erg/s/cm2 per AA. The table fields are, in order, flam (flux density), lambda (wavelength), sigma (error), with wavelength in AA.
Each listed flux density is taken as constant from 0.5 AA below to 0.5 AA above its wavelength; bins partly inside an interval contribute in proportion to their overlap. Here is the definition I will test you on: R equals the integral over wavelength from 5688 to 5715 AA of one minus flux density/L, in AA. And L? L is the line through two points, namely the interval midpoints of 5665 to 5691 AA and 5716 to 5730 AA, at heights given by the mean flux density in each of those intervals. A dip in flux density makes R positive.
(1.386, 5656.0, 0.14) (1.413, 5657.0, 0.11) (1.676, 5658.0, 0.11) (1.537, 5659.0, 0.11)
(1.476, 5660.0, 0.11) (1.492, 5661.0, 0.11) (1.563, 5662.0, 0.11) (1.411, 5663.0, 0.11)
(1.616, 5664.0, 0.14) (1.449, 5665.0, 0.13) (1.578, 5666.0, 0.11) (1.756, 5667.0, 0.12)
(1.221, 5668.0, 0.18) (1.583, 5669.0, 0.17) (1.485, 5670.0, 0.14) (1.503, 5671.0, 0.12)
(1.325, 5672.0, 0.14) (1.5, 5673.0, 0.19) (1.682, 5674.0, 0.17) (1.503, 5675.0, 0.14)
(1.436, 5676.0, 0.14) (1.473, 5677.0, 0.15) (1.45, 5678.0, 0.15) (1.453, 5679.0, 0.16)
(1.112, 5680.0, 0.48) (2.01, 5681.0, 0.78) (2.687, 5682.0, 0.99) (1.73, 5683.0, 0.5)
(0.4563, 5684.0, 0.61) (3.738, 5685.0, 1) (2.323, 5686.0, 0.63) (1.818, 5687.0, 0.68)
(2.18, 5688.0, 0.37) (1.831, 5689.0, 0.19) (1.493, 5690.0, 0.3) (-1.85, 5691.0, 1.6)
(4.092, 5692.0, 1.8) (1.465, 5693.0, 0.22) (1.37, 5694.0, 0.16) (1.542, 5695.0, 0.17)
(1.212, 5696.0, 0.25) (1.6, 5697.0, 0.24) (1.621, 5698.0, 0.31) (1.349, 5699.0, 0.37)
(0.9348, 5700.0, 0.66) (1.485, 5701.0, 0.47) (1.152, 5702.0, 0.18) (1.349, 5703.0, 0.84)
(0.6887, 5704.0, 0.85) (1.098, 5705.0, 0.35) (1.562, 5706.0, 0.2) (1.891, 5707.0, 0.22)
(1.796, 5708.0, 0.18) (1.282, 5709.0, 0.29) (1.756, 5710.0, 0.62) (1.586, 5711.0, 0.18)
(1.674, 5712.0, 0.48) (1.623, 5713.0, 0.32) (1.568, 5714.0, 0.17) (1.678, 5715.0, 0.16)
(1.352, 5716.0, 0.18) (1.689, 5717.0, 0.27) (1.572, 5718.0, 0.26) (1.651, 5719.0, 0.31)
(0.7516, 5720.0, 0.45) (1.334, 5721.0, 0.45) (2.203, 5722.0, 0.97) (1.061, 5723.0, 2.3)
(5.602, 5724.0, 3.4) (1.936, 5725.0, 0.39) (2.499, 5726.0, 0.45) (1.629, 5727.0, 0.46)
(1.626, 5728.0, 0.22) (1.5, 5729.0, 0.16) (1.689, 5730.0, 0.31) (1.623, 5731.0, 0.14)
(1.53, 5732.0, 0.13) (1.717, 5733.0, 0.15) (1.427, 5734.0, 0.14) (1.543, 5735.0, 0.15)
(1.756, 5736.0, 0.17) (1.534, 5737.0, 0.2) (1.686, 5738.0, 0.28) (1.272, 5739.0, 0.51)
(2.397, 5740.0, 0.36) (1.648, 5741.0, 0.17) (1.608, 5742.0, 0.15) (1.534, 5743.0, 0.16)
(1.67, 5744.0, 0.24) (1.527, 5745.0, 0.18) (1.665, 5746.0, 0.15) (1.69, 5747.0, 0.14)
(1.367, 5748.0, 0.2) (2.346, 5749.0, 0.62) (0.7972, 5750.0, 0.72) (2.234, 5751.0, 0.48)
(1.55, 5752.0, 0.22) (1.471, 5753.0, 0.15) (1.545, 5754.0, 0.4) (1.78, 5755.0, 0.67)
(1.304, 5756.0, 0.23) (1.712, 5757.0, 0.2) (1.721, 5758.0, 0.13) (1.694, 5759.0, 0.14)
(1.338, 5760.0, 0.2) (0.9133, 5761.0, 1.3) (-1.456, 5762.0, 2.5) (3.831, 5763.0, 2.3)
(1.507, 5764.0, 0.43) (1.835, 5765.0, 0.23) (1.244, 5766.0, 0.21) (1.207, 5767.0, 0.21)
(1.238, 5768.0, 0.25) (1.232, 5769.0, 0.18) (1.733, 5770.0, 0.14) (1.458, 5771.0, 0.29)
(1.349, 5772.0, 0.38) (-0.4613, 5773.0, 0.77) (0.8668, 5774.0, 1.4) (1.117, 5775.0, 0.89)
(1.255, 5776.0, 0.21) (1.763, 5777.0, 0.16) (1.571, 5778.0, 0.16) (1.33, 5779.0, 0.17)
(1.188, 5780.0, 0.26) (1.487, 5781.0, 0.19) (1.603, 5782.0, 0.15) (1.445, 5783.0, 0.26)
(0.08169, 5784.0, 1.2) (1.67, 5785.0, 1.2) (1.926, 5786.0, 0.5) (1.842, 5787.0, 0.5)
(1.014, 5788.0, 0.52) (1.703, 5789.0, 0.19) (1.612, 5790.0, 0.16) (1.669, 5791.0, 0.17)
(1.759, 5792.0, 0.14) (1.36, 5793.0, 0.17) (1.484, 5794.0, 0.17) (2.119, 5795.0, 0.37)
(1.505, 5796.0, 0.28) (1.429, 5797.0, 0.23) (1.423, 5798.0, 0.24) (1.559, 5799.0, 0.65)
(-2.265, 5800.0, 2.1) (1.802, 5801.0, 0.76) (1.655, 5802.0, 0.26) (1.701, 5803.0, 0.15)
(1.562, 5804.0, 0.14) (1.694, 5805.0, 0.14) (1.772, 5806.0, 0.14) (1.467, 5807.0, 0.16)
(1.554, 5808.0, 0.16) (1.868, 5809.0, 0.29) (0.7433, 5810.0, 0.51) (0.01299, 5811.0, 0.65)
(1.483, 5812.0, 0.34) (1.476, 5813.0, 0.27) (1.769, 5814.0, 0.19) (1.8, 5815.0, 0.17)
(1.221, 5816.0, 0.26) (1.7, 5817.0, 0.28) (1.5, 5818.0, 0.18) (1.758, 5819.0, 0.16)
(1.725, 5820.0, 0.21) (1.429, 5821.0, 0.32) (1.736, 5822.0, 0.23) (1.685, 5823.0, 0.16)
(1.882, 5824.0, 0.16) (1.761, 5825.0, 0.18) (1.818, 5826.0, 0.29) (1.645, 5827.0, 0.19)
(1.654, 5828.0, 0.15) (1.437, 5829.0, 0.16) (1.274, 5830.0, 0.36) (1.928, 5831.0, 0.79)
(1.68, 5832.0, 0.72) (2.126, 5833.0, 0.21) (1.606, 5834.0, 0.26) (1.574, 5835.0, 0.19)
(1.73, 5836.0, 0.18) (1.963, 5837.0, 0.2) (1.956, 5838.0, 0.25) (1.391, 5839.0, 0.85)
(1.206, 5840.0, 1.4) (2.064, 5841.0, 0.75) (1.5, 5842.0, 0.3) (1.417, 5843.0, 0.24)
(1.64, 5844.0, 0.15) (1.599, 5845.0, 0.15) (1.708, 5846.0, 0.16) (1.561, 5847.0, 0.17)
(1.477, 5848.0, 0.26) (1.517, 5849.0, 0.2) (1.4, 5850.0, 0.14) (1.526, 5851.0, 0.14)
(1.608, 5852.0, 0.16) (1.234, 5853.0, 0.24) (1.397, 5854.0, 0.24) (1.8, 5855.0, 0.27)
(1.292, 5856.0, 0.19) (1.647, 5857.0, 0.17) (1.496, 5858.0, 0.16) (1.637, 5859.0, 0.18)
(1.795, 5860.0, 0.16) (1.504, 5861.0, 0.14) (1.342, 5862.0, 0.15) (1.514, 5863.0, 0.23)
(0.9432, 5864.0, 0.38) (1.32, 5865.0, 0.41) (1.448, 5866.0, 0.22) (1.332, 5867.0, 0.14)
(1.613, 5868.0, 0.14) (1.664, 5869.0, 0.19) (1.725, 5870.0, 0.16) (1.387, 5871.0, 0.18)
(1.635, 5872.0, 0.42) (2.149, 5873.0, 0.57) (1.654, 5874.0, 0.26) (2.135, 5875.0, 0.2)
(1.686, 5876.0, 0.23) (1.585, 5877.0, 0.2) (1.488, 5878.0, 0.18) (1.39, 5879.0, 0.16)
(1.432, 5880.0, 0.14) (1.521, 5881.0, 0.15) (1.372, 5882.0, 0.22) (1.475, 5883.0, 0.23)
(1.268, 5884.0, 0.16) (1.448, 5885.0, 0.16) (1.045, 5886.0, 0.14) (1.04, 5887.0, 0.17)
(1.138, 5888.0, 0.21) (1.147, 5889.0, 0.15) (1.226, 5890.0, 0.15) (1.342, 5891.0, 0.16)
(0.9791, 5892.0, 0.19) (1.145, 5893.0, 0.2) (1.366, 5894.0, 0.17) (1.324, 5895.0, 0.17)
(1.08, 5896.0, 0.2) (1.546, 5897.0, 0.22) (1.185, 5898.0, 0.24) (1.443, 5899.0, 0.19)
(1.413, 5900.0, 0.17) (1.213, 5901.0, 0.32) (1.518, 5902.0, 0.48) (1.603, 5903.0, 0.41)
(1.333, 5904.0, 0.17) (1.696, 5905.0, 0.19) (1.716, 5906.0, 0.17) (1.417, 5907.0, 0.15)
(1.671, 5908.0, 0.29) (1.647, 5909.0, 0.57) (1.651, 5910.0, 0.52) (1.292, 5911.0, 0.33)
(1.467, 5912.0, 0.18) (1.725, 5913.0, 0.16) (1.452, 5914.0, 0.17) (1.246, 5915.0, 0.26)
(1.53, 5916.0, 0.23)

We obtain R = 4.9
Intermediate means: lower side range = 1.62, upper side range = 1.9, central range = 1.45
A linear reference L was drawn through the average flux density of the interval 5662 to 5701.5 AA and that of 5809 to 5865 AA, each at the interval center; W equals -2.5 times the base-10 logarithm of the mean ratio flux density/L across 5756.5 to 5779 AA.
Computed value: 0.20 mag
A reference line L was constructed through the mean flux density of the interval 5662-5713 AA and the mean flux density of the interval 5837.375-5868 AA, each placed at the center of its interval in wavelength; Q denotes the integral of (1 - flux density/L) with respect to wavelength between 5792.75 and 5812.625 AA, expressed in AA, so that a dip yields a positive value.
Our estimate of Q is 3.0 AA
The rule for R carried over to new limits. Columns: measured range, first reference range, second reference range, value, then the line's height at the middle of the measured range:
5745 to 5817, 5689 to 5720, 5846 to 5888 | 3.4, 1.47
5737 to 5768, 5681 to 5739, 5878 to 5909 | 0.8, 1.59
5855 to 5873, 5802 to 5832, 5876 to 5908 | -1.0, 1.43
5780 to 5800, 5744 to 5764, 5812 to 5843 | 2.3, 1.59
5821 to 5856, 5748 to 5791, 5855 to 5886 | -3.3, 1.49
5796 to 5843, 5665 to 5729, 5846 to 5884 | 1.4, 1.56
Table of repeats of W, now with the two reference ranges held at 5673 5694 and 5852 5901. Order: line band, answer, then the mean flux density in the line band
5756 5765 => 0.117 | 1.43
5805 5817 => 0.085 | 1.41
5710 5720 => 0.057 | 1.56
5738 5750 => -0.036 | 1.66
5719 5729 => -0.230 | 2.02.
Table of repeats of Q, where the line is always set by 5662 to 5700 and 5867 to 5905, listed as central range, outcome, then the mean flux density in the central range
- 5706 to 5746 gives -4.4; 1.73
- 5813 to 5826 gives -1.6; 1.66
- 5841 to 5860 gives -1.2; 1.55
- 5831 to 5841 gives -1.7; 1.72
